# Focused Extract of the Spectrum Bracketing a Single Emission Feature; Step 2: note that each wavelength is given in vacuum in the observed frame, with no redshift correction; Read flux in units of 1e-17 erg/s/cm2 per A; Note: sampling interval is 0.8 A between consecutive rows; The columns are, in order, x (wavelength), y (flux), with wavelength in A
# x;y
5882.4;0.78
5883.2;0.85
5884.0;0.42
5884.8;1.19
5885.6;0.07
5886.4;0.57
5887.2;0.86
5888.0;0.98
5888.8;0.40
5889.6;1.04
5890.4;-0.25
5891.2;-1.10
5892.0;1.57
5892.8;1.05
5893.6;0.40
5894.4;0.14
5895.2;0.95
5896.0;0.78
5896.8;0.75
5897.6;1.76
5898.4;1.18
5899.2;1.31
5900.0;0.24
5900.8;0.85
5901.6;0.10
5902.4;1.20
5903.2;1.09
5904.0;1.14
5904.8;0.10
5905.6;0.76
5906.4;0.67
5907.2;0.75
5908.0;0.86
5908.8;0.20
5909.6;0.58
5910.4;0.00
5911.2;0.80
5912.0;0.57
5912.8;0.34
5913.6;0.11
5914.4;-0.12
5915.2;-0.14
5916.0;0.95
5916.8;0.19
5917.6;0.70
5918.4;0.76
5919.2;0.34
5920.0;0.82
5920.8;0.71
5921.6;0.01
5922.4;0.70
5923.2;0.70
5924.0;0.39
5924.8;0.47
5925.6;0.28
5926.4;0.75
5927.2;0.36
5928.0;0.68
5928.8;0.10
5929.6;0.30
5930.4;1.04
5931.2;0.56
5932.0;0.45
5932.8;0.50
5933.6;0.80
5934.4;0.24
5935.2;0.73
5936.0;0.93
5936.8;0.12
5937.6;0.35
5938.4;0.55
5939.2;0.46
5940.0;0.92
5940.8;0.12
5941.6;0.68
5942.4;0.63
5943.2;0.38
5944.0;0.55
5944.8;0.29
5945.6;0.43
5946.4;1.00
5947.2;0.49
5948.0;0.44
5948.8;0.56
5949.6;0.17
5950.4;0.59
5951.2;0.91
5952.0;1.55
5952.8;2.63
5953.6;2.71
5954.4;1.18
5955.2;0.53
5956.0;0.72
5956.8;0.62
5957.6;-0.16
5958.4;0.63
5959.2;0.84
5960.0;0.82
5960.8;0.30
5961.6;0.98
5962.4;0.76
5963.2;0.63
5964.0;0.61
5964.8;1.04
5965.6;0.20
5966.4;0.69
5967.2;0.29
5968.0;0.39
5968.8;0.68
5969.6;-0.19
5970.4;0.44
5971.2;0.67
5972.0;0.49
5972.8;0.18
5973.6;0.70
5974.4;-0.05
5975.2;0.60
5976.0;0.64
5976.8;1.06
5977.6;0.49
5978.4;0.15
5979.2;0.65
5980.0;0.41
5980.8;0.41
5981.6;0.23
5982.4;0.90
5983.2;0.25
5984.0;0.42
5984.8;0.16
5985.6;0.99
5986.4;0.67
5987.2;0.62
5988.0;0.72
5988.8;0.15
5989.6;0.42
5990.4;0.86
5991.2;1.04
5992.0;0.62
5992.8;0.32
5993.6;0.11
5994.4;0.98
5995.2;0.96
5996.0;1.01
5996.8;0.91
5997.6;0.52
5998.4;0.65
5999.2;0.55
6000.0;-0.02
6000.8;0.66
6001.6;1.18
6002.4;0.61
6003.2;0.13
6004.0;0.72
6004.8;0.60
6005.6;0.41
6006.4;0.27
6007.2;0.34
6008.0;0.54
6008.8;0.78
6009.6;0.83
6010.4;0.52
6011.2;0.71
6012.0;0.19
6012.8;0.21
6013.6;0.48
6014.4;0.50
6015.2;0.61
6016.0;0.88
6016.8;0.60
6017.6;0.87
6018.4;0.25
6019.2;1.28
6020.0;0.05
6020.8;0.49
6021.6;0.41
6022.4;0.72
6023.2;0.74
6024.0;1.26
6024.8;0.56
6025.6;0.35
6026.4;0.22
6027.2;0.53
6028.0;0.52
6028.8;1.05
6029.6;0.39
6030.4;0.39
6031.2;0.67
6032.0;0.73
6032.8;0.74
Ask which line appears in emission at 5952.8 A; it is Hbeta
